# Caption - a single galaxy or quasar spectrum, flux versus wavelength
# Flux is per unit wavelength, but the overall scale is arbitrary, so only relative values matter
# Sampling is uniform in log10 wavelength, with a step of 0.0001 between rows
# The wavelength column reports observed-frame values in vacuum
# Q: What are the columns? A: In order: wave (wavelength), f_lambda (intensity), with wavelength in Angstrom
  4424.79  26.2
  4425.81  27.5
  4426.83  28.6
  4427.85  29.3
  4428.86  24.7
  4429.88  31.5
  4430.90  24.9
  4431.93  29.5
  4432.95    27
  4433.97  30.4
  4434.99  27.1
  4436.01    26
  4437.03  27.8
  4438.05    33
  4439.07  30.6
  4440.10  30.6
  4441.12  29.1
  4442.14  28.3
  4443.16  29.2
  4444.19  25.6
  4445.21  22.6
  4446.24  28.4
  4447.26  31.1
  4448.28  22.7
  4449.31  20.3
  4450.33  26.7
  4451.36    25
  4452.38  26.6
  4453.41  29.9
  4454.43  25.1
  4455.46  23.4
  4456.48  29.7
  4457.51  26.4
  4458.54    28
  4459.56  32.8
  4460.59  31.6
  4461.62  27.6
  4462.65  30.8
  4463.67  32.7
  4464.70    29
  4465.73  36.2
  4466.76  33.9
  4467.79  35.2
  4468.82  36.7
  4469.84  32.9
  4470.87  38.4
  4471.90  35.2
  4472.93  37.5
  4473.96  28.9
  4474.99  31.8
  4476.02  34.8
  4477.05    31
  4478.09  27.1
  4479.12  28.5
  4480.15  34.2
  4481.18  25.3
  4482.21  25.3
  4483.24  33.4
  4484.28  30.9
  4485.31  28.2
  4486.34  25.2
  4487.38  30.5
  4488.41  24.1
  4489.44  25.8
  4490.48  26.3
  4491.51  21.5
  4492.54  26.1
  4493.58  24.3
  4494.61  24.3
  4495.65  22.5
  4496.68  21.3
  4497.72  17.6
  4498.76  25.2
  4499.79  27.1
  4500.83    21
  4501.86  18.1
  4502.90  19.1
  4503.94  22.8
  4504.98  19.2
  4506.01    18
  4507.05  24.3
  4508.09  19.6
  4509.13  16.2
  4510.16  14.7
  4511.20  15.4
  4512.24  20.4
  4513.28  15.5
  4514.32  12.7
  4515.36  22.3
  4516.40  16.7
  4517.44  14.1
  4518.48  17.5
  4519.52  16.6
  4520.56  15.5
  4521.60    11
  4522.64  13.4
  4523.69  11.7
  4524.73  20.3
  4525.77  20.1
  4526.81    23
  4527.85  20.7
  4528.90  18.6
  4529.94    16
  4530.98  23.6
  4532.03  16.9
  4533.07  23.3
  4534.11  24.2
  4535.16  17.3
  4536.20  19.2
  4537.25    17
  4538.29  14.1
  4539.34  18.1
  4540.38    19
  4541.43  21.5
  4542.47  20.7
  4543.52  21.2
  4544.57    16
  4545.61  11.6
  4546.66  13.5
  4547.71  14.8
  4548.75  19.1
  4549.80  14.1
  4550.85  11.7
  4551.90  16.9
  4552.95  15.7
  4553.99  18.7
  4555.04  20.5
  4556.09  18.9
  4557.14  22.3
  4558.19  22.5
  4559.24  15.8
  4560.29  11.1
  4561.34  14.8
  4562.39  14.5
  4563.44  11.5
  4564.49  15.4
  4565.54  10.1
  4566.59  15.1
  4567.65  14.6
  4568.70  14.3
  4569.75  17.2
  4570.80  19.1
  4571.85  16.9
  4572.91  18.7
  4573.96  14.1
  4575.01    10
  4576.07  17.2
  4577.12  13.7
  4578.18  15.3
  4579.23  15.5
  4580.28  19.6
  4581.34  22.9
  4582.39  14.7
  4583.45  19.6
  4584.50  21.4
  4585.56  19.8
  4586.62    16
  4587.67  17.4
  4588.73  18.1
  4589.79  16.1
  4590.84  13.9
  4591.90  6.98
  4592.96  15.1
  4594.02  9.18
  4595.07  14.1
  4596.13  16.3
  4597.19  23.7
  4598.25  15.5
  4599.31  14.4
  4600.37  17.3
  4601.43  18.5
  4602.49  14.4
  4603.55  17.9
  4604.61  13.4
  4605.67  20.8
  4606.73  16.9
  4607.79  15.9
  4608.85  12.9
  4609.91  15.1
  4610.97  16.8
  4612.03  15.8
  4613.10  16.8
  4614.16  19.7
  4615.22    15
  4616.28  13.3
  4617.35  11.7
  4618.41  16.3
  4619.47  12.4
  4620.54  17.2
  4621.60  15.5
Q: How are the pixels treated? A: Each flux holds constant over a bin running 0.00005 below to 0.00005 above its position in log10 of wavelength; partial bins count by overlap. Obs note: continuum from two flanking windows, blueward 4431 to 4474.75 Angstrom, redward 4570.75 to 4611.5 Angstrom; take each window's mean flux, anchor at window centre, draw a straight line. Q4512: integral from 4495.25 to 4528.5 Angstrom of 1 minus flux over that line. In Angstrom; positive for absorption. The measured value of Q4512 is 7.4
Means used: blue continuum 29.5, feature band 18.5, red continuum 16.3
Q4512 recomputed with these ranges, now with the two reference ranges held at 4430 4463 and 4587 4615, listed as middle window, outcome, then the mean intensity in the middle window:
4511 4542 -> 5.26 Angstrom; 17.9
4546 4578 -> 5.32 Angstrom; 15.7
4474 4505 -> -1.72 Angstrom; 25.9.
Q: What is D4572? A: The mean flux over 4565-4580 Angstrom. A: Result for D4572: 15.2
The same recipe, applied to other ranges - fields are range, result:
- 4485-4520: 21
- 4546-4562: 16.6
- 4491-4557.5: 18.6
